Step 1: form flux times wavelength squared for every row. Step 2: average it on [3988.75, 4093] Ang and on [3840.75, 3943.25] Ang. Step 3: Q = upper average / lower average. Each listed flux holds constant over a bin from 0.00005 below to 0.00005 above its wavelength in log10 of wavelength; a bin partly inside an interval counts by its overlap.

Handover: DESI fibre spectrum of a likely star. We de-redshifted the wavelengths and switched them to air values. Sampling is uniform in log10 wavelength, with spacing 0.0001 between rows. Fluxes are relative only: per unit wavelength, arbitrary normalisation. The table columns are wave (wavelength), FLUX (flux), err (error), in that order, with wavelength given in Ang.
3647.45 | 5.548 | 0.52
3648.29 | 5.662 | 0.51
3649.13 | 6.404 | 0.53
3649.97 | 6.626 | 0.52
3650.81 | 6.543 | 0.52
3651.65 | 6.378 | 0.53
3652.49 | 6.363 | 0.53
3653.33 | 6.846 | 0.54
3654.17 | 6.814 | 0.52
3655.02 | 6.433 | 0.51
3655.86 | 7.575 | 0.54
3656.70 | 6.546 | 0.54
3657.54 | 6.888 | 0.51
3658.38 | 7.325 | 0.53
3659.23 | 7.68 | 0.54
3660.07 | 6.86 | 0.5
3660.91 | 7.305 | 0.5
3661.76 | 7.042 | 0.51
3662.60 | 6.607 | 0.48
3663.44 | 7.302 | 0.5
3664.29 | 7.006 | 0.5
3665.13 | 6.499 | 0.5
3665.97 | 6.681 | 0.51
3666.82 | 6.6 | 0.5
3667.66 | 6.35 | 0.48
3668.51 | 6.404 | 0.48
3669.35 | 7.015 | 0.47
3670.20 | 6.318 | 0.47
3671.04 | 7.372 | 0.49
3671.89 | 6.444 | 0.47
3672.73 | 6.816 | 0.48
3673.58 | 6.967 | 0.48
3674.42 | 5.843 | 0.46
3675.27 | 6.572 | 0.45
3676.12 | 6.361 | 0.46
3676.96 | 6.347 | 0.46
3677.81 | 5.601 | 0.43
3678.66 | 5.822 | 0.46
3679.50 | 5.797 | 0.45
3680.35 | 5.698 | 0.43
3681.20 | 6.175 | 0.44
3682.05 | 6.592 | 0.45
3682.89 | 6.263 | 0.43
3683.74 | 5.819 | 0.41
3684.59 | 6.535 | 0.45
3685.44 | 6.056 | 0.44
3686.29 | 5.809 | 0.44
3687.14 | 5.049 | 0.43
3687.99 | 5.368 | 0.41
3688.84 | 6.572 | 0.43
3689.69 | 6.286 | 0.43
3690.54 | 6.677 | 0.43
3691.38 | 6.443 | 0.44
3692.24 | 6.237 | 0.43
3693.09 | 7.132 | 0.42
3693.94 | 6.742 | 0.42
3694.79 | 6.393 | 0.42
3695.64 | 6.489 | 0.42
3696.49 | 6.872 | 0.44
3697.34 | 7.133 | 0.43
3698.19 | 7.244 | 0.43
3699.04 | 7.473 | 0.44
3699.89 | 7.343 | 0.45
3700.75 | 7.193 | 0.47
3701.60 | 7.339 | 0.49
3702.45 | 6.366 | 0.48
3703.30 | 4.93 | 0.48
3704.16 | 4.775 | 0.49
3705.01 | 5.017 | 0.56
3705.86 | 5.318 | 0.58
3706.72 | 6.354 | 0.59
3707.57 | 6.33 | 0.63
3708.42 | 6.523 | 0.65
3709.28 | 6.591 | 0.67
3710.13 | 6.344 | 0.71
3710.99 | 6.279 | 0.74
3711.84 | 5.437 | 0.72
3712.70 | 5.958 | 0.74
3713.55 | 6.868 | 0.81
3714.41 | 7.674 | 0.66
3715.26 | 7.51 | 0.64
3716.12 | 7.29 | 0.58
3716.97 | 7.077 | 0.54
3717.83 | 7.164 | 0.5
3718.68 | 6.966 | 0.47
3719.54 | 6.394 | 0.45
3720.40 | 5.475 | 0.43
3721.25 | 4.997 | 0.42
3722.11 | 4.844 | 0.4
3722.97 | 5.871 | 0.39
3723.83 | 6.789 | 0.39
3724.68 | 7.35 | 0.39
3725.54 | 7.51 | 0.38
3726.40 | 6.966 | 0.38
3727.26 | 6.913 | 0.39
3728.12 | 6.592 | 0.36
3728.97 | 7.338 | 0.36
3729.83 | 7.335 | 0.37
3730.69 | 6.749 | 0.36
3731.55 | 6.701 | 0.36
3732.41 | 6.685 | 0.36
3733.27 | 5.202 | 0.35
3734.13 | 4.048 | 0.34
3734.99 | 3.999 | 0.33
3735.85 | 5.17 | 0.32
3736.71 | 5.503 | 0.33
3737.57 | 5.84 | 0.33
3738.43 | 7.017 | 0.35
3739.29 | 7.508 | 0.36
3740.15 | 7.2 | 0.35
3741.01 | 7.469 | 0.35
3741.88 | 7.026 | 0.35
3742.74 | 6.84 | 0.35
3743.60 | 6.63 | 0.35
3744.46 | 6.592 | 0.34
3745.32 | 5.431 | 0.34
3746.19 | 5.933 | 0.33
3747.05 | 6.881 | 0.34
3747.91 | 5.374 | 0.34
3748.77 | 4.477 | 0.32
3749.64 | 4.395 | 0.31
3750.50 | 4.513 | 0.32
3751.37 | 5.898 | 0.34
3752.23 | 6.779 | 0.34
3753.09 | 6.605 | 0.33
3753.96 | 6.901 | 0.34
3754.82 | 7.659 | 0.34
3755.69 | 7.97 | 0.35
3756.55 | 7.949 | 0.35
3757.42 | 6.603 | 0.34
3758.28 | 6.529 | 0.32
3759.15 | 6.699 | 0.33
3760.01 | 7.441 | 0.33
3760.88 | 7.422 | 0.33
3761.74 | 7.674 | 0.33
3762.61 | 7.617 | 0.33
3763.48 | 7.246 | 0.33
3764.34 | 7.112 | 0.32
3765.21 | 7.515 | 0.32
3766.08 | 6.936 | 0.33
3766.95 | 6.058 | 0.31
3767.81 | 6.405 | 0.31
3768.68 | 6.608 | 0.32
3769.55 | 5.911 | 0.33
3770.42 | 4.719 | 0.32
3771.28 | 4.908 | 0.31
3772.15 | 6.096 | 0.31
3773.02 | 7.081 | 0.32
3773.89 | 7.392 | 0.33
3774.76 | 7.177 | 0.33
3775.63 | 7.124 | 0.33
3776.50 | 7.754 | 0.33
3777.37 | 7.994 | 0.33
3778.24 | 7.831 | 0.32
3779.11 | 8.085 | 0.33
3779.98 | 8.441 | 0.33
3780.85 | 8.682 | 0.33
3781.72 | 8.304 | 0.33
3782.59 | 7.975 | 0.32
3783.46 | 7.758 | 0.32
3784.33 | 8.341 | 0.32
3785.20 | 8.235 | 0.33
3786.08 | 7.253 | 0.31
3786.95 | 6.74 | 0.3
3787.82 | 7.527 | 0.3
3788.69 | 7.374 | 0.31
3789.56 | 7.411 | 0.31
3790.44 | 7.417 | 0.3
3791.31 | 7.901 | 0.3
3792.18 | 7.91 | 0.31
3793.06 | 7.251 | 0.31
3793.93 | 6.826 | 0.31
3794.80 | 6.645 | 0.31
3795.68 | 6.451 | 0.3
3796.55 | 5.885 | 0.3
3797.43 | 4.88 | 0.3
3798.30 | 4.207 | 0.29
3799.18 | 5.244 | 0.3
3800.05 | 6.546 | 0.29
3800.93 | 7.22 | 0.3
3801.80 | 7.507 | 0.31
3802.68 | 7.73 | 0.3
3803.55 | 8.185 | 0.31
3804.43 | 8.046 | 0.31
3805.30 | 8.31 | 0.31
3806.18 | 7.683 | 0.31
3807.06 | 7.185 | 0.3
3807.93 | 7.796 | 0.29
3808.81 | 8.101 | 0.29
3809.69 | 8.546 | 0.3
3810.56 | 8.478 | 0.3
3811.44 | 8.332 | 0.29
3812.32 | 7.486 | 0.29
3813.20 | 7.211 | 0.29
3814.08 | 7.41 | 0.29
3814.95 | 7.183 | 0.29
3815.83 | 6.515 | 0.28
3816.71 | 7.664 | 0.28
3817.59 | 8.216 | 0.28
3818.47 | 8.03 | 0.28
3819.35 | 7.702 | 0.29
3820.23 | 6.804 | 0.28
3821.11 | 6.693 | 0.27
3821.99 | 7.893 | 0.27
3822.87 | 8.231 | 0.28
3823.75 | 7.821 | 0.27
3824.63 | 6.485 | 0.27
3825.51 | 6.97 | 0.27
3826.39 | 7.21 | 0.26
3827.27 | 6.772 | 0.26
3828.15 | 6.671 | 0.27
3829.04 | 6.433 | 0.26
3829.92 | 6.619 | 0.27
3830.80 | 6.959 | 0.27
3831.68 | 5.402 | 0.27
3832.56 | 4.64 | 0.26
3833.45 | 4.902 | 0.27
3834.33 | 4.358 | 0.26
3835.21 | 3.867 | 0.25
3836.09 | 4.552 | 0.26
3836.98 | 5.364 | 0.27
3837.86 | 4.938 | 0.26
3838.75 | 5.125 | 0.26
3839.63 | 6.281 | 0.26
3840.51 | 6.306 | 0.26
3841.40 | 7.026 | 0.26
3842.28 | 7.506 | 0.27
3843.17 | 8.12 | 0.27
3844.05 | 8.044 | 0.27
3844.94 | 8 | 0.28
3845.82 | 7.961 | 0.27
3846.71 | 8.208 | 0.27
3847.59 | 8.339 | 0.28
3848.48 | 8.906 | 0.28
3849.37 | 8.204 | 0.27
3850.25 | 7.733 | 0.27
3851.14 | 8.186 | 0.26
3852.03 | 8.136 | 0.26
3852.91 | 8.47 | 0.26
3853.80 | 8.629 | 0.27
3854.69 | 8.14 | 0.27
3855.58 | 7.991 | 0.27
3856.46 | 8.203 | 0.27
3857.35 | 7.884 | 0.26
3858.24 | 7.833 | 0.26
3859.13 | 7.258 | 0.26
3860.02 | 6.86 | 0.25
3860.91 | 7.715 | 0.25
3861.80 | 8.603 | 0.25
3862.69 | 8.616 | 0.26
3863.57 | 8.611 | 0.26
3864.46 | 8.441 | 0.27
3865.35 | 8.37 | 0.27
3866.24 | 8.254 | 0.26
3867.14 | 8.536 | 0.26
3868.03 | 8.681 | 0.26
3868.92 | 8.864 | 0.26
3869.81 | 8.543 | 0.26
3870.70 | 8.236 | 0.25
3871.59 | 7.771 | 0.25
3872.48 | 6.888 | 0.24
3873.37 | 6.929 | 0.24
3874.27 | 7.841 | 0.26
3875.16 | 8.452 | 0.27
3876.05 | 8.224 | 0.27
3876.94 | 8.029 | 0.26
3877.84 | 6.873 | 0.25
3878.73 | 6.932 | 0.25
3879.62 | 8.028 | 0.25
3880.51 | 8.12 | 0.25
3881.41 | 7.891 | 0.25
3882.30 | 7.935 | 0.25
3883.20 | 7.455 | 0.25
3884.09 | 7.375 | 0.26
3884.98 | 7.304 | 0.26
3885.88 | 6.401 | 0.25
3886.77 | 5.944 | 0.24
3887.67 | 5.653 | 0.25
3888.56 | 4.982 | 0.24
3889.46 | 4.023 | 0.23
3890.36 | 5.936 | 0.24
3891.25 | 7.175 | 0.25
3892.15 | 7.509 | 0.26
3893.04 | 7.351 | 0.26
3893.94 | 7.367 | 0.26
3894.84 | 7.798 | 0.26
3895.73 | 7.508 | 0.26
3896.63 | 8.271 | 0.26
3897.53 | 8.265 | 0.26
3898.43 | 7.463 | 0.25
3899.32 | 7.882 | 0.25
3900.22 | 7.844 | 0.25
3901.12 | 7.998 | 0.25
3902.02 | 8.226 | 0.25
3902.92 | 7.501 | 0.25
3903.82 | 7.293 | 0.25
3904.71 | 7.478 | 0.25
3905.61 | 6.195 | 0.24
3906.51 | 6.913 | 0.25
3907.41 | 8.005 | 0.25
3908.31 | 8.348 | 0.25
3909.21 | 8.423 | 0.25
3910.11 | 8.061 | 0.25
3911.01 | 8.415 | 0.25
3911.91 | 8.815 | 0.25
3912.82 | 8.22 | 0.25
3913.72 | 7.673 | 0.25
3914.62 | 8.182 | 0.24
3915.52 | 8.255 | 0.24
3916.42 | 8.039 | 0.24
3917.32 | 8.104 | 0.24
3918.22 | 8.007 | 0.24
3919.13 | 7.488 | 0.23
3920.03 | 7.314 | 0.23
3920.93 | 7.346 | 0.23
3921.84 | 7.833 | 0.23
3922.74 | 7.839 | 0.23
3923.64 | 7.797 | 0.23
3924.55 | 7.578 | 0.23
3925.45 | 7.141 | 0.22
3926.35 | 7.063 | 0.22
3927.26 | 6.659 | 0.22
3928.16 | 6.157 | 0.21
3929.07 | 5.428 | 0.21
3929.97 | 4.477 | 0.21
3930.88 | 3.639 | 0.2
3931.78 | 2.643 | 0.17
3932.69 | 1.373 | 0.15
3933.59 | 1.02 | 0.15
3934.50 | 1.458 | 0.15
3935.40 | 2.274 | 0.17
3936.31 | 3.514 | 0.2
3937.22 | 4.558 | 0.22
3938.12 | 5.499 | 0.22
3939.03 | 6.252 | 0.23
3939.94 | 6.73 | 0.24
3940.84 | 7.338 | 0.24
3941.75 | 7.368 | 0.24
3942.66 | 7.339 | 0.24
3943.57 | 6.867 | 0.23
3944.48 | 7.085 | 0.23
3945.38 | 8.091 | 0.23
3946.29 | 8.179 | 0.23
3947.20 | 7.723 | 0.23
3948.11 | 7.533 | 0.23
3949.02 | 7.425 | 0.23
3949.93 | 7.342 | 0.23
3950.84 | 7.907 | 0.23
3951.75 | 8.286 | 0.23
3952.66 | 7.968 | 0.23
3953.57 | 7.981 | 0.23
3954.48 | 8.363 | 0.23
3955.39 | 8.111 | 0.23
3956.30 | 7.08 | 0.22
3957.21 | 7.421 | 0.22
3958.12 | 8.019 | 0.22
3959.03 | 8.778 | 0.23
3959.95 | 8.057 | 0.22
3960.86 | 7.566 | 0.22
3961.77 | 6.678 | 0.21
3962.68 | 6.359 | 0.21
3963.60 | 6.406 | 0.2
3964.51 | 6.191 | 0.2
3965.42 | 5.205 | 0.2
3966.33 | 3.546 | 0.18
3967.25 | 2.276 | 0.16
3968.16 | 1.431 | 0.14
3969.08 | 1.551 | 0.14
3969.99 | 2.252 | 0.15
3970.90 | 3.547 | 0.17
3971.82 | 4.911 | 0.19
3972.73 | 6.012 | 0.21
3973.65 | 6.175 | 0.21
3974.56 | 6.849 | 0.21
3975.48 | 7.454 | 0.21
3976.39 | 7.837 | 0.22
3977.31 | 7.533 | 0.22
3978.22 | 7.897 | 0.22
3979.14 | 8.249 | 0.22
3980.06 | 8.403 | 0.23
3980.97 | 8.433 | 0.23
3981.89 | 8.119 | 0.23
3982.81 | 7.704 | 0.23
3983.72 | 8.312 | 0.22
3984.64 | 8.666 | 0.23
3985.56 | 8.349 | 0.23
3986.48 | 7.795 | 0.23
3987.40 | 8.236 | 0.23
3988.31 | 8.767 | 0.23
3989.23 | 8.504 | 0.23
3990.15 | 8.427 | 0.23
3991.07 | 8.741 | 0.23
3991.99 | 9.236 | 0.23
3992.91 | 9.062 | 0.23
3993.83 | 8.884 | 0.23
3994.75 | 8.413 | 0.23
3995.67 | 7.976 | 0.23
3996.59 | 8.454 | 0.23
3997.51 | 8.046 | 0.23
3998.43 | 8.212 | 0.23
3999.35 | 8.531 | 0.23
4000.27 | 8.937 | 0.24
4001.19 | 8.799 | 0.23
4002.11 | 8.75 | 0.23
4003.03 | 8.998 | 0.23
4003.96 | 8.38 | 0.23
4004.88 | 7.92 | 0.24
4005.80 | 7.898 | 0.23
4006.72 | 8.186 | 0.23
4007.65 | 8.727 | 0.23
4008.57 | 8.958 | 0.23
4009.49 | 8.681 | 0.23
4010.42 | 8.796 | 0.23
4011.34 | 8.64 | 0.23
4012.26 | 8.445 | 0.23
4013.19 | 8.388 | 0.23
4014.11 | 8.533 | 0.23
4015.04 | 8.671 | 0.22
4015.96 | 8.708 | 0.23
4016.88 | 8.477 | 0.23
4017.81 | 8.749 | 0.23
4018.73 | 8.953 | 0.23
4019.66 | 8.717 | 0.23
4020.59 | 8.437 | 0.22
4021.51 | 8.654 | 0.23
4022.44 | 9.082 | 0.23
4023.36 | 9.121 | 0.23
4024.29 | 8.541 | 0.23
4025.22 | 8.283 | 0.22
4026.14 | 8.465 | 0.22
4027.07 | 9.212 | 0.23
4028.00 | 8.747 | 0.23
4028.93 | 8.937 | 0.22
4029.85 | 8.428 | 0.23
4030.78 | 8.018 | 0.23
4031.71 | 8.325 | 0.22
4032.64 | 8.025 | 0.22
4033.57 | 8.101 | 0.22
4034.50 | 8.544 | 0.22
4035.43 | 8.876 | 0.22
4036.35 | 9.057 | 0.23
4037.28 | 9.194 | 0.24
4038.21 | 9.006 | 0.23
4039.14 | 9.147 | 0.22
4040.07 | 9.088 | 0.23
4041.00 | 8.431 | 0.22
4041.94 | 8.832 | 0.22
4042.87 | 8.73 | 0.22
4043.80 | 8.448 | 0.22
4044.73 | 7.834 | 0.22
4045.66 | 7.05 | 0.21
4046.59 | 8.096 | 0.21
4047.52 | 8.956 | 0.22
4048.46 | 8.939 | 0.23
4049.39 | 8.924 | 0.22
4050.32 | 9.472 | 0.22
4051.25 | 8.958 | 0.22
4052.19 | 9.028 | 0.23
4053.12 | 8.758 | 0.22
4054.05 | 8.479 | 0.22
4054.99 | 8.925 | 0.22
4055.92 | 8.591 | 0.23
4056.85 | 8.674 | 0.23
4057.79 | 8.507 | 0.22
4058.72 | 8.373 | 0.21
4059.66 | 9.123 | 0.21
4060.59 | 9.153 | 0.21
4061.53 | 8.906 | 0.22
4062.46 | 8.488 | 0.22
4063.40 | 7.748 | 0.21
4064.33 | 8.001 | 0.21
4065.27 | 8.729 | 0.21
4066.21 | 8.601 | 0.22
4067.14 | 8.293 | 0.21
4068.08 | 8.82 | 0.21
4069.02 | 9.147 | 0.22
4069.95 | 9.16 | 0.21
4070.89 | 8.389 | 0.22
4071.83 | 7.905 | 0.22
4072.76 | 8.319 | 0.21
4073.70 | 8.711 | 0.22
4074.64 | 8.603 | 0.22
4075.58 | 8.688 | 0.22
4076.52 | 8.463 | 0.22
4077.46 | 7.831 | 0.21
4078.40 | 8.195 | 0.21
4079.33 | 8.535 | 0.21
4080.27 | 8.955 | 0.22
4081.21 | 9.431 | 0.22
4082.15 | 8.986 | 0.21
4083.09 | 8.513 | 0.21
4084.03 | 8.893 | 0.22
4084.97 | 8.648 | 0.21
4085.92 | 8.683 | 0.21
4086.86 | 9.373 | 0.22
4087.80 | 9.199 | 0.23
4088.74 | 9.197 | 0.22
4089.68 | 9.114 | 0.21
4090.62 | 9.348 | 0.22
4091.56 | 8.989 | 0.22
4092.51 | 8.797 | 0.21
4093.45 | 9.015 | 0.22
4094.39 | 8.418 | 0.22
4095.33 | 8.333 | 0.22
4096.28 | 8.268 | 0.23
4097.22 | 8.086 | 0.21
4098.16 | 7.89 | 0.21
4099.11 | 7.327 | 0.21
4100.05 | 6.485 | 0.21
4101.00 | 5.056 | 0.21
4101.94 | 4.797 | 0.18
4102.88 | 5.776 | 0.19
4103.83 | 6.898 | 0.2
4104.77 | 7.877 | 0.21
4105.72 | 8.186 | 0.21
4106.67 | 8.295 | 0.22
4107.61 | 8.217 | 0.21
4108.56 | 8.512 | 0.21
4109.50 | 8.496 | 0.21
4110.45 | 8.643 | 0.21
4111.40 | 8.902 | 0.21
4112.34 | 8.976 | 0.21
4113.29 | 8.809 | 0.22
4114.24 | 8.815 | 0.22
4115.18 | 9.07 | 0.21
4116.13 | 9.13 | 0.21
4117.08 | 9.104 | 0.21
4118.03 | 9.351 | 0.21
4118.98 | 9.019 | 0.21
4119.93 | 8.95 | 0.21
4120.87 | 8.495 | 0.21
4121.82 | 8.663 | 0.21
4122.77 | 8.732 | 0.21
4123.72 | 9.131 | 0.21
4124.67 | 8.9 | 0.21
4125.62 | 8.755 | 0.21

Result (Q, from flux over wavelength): 1.3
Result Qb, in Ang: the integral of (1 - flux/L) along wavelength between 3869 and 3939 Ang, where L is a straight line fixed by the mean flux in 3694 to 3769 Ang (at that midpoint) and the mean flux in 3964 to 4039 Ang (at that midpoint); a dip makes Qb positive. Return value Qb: 4.47 Ang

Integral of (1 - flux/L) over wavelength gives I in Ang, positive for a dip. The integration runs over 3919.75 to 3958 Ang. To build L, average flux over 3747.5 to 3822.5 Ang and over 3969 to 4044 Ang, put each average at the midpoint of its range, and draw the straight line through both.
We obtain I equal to 7.3 Ang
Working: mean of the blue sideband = 7.11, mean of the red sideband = 8.21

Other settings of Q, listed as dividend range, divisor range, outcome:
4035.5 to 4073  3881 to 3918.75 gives 1.25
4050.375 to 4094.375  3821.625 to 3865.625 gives 1.36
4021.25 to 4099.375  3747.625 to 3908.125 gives 1.35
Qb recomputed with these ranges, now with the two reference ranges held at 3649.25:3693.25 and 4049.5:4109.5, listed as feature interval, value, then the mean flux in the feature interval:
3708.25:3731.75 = 0.4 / 6.62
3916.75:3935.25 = 4.6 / 5.77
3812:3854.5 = 1.5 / 7.01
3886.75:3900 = 1.1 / 6.92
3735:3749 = 1.2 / 6.27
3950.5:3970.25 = 3.9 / 6.27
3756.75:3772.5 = 0.6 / 6.66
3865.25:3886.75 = -0.9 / 7.78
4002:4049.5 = -2.6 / 8.59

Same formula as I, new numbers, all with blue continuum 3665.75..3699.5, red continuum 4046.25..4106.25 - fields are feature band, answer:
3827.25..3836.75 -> 2.2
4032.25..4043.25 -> -0.7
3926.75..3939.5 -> 6.2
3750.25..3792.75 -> -2.0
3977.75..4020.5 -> -2.5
